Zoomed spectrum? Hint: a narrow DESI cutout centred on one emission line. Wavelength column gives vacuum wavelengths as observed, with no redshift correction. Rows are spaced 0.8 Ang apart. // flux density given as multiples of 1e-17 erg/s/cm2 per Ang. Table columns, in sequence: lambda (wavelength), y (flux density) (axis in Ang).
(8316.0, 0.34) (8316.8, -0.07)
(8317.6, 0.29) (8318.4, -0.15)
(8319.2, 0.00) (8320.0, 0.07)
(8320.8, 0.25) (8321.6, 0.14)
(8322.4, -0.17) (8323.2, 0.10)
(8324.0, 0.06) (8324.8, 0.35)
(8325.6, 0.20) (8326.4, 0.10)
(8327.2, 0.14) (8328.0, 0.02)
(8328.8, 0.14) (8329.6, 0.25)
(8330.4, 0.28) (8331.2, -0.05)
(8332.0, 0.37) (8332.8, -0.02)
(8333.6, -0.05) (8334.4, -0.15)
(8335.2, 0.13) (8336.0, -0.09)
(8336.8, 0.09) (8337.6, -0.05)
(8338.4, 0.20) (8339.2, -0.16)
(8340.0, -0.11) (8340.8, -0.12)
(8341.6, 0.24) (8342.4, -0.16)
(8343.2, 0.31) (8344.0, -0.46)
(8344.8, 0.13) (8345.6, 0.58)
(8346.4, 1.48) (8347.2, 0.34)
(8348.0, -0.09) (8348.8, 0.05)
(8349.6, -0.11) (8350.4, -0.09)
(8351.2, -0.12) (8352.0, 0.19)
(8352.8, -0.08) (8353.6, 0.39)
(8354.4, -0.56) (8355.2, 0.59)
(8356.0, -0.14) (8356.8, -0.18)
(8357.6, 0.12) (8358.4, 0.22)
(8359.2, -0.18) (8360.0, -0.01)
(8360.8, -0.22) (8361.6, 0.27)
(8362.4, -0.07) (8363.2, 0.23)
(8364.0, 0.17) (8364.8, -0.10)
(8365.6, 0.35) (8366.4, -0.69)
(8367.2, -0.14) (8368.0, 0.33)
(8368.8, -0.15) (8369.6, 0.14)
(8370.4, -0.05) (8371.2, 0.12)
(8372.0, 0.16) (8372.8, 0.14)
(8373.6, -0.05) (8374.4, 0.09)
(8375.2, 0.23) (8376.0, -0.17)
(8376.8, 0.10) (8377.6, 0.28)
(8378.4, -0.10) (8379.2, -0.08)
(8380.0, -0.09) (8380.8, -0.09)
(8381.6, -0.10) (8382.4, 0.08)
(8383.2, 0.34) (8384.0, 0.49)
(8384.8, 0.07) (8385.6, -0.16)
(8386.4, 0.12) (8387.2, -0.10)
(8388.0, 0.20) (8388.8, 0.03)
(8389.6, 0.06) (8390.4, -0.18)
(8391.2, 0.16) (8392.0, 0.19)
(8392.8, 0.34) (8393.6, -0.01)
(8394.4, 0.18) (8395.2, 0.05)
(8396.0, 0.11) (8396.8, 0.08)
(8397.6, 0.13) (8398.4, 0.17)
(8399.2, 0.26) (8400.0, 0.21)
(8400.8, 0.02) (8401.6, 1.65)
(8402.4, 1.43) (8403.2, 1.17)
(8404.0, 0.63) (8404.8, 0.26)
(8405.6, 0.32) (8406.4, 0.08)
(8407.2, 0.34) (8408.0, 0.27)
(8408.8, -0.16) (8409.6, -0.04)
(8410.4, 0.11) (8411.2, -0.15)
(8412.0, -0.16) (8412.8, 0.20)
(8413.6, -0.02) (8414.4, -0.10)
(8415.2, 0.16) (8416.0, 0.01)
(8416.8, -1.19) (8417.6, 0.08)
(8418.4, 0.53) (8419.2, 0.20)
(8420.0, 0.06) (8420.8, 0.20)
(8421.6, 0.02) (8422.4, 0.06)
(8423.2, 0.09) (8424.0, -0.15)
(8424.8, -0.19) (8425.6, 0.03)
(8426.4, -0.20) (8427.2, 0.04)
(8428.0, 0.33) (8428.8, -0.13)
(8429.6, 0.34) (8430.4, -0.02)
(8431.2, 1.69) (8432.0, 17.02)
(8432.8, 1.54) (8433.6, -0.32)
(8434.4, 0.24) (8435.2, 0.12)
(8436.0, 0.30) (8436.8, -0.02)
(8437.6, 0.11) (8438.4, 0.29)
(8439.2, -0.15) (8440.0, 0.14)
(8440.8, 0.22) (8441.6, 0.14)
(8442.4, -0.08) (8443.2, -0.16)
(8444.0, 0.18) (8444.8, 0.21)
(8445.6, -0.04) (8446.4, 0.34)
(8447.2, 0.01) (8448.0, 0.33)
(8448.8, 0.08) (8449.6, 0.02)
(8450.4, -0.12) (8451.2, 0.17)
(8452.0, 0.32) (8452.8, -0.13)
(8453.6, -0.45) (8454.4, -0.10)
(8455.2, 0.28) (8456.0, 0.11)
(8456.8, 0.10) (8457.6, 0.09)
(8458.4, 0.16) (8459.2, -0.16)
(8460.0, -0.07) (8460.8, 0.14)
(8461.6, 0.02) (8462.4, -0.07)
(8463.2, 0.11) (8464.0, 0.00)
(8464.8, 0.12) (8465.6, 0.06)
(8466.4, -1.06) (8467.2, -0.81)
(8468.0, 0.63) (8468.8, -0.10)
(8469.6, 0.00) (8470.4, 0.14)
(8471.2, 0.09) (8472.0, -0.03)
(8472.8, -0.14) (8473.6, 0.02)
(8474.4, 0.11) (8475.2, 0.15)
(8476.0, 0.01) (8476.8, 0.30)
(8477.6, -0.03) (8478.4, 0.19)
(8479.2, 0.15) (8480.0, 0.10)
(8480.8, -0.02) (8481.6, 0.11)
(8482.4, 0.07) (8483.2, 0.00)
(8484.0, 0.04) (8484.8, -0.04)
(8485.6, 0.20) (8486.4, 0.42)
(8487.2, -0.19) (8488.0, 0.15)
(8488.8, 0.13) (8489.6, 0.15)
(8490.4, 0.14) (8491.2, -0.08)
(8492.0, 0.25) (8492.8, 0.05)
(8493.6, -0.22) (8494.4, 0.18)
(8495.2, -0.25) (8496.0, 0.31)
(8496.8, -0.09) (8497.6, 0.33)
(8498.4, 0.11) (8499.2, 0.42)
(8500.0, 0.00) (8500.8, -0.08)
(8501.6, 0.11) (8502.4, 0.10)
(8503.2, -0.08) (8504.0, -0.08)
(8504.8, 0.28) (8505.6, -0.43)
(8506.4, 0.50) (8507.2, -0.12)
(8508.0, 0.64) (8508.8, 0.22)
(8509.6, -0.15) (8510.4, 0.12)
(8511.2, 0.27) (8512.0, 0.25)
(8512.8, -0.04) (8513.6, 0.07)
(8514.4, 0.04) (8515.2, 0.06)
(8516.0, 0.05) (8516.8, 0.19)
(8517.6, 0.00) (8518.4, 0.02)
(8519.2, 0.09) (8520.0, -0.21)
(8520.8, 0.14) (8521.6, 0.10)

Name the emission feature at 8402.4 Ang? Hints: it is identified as H-gamma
